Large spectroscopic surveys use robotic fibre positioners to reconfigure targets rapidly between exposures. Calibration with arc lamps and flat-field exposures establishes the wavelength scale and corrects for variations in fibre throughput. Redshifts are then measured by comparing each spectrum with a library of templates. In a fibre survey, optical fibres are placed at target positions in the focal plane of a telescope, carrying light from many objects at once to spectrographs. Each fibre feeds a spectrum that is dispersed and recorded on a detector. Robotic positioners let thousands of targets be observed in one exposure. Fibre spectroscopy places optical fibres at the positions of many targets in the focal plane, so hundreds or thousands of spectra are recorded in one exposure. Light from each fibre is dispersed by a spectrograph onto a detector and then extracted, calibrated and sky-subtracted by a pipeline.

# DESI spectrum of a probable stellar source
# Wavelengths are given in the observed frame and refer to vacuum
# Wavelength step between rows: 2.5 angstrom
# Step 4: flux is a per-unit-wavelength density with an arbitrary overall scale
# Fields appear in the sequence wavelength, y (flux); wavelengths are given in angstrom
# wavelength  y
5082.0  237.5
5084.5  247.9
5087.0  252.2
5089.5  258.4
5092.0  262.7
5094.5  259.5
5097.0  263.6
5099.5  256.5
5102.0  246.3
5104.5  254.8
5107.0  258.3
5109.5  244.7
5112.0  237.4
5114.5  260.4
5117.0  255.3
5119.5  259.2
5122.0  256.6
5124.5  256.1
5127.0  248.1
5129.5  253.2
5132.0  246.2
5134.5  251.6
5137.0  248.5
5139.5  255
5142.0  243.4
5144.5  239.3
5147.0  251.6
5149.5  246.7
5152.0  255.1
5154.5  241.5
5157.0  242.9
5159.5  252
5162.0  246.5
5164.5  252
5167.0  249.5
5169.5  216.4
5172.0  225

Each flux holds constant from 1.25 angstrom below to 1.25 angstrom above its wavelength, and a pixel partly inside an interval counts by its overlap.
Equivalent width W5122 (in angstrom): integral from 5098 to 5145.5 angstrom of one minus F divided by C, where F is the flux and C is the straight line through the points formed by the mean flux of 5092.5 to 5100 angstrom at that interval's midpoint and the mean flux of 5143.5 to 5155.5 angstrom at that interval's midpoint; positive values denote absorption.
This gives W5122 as 0.53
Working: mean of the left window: 260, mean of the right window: 247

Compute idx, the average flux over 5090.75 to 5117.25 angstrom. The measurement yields 254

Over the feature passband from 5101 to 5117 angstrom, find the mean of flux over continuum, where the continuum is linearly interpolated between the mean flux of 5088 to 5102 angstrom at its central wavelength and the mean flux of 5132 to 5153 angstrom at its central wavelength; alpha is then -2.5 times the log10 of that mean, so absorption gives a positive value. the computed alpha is 0.02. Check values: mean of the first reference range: 259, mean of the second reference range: 249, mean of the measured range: 251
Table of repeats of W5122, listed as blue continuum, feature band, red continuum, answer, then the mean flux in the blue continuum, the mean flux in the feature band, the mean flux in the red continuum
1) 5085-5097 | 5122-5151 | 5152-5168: 0.23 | 258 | 249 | 248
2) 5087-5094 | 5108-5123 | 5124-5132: 0.08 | 259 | 252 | 251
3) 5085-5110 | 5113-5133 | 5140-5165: -0.20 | 256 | 254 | 247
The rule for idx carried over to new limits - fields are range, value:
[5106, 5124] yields 253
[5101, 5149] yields 251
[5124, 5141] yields 251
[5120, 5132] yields 253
